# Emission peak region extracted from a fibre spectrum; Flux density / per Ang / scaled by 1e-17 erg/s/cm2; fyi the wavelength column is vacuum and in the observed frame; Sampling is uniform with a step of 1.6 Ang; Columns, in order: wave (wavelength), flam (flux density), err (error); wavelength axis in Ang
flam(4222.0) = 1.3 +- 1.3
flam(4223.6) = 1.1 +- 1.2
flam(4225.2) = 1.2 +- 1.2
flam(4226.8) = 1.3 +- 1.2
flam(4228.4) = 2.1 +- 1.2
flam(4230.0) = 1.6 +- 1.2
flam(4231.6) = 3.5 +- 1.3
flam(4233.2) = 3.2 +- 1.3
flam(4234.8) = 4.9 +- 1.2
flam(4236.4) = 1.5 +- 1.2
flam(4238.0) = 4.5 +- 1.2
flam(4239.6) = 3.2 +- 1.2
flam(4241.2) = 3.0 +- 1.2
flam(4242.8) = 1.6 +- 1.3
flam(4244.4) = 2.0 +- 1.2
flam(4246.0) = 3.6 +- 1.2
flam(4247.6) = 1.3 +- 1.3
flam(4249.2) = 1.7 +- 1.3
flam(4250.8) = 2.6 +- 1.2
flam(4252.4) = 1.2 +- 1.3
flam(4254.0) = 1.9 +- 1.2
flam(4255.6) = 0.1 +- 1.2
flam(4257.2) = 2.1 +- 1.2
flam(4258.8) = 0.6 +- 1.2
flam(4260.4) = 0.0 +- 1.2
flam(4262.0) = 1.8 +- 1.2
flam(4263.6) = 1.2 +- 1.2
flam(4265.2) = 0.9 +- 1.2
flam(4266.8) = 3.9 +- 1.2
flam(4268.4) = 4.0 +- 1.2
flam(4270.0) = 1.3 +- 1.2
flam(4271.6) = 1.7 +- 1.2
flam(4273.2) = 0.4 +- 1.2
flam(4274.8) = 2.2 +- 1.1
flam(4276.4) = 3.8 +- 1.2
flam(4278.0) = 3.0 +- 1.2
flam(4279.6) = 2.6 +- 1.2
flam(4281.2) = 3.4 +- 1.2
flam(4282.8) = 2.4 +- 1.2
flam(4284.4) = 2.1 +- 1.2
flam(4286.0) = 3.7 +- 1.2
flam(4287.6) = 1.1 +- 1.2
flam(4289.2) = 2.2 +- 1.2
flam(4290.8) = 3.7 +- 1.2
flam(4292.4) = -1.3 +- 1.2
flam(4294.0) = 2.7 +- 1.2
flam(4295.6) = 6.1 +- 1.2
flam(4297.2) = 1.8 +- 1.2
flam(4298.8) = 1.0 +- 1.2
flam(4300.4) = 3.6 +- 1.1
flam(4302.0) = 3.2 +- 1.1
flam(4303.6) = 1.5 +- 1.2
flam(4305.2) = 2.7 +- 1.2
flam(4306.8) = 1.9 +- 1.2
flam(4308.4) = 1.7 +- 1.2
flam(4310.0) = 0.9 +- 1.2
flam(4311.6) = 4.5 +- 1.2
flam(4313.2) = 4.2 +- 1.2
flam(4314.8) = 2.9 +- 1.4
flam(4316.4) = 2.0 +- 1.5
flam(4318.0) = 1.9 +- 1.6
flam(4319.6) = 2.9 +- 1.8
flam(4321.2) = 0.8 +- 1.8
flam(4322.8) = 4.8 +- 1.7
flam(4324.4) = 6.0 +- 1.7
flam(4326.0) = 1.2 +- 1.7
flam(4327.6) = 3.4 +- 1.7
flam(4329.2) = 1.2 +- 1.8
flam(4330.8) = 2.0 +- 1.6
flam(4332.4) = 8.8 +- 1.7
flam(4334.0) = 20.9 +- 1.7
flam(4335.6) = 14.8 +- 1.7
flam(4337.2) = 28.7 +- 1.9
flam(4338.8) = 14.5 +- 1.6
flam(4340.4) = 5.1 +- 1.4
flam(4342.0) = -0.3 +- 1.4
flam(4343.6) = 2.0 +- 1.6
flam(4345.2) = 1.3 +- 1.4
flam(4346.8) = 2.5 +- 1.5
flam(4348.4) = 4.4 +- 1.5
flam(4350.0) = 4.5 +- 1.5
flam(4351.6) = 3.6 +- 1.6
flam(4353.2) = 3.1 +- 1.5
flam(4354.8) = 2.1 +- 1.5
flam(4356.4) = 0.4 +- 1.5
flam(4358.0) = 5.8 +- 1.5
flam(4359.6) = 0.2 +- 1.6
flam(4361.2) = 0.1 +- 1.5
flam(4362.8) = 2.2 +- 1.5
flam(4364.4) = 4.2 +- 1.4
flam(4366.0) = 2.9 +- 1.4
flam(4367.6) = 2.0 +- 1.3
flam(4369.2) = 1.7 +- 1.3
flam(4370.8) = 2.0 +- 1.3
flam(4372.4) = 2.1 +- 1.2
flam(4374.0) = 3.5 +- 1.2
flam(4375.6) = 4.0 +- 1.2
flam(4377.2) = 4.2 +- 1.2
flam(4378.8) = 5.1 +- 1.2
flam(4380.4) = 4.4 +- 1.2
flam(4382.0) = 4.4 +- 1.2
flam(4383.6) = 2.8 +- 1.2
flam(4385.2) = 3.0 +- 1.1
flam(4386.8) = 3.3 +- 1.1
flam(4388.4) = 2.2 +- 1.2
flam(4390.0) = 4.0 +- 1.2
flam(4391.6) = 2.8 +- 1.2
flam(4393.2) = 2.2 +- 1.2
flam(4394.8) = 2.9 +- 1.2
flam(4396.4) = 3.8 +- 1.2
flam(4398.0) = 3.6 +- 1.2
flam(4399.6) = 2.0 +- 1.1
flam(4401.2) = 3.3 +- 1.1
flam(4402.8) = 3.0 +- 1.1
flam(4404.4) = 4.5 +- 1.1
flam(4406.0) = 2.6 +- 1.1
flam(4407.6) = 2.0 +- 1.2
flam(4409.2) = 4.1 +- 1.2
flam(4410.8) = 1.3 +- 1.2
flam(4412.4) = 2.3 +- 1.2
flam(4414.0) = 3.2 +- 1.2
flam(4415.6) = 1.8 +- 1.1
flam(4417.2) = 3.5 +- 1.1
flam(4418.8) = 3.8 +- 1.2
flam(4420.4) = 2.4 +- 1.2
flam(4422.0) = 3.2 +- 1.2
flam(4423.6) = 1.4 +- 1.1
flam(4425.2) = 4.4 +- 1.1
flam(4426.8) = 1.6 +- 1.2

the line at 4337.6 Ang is [O II]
